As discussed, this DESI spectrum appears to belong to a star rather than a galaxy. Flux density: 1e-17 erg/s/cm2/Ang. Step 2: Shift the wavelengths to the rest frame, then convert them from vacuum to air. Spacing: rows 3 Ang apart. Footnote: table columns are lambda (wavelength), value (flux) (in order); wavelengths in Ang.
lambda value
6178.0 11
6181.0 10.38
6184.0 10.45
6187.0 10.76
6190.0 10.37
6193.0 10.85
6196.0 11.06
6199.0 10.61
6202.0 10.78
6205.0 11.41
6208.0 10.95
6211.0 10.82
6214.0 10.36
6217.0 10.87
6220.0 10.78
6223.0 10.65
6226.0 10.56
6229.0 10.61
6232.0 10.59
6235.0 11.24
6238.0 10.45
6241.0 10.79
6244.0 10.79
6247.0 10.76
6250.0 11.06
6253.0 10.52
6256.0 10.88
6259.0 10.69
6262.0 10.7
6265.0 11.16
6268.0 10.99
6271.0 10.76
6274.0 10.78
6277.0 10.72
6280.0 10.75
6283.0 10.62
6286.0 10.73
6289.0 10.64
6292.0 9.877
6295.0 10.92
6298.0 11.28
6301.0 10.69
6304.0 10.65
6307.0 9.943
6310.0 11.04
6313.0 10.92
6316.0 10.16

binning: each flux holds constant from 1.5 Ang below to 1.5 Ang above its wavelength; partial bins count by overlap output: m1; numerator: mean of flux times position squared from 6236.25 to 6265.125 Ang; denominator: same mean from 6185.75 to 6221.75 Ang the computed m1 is 1.0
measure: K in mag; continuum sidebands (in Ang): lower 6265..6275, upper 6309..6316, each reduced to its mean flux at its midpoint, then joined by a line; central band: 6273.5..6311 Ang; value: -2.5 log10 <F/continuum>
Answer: 0.02 mag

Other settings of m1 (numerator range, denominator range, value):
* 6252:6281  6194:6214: 1.01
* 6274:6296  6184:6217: 1.01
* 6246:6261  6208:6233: 1.02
